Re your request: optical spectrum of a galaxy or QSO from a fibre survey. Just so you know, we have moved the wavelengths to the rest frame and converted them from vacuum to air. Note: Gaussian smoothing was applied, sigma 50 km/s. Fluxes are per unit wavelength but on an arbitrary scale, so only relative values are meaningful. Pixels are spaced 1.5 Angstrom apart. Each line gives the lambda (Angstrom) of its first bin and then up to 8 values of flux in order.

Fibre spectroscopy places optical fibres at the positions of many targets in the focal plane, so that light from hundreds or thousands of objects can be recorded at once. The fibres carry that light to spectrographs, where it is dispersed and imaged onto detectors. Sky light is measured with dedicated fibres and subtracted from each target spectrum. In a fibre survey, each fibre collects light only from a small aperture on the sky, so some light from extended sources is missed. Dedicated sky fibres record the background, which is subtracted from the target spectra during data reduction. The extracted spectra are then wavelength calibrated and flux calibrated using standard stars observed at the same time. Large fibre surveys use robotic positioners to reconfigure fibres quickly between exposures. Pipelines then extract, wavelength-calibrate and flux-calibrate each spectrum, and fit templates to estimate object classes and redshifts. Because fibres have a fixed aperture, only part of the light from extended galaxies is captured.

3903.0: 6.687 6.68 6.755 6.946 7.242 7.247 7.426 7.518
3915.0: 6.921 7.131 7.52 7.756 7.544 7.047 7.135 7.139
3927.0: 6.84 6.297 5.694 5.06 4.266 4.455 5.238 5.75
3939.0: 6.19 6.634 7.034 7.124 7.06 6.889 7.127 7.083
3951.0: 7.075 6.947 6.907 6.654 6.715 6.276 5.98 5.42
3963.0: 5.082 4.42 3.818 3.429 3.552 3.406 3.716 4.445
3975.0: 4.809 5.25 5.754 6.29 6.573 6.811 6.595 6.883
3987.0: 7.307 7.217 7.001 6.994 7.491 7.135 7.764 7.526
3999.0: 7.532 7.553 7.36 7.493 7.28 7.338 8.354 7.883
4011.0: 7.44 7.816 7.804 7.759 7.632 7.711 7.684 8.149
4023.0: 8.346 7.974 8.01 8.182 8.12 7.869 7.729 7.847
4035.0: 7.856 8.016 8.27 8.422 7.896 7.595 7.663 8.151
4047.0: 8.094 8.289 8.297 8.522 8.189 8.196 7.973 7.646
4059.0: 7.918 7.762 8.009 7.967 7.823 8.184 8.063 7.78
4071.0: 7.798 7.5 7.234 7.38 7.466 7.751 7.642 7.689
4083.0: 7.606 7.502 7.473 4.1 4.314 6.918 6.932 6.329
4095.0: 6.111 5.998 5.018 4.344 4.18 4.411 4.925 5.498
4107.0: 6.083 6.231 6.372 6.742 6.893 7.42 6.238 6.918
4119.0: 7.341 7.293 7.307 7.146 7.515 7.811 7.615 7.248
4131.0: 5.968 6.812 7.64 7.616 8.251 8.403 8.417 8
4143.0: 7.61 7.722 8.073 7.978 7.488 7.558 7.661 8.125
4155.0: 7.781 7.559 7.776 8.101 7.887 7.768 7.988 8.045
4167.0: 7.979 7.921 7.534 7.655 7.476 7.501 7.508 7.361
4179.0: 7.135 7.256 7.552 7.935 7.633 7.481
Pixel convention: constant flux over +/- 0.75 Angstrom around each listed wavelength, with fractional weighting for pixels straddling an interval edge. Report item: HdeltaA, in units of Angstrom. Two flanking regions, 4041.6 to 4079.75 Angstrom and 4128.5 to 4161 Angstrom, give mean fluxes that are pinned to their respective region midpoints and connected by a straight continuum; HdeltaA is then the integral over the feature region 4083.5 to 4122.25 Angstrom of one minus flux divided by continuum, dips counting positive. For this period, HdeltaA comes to 8.4 Angstrom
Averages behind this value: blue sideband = 7.89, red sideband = 7.71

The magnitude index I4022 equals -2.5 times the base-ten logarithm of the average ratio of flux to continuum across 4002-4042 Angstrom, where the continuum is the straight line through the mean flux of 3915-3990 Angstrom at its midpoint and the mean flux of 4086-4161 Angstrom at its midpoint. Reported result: -0.22 mag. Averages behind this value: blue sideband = 6.09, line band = 7.87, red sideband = 6.87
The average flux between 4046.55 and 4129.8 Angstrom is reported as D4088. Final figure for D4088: 7.01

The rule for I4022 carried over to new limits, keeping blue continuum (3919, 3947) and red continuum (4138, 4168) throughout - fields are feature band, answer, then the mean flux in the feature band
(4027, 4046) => -0.128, 7.97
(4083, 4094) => 0.178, 6.32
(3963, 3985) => 0.322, 4.95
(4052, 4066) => -0.103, 7.96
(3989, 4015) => -0.102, 7.51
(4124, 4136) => 0.067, 7.27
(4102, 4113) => 0.279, 5.86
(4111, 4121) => 0.098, 6.98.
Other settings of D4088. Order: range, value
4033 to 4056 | 8.09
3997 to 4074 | 7.88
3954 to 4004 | 6.07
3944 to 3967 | 6.21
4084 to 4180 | 7.04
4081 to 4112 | 5.92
